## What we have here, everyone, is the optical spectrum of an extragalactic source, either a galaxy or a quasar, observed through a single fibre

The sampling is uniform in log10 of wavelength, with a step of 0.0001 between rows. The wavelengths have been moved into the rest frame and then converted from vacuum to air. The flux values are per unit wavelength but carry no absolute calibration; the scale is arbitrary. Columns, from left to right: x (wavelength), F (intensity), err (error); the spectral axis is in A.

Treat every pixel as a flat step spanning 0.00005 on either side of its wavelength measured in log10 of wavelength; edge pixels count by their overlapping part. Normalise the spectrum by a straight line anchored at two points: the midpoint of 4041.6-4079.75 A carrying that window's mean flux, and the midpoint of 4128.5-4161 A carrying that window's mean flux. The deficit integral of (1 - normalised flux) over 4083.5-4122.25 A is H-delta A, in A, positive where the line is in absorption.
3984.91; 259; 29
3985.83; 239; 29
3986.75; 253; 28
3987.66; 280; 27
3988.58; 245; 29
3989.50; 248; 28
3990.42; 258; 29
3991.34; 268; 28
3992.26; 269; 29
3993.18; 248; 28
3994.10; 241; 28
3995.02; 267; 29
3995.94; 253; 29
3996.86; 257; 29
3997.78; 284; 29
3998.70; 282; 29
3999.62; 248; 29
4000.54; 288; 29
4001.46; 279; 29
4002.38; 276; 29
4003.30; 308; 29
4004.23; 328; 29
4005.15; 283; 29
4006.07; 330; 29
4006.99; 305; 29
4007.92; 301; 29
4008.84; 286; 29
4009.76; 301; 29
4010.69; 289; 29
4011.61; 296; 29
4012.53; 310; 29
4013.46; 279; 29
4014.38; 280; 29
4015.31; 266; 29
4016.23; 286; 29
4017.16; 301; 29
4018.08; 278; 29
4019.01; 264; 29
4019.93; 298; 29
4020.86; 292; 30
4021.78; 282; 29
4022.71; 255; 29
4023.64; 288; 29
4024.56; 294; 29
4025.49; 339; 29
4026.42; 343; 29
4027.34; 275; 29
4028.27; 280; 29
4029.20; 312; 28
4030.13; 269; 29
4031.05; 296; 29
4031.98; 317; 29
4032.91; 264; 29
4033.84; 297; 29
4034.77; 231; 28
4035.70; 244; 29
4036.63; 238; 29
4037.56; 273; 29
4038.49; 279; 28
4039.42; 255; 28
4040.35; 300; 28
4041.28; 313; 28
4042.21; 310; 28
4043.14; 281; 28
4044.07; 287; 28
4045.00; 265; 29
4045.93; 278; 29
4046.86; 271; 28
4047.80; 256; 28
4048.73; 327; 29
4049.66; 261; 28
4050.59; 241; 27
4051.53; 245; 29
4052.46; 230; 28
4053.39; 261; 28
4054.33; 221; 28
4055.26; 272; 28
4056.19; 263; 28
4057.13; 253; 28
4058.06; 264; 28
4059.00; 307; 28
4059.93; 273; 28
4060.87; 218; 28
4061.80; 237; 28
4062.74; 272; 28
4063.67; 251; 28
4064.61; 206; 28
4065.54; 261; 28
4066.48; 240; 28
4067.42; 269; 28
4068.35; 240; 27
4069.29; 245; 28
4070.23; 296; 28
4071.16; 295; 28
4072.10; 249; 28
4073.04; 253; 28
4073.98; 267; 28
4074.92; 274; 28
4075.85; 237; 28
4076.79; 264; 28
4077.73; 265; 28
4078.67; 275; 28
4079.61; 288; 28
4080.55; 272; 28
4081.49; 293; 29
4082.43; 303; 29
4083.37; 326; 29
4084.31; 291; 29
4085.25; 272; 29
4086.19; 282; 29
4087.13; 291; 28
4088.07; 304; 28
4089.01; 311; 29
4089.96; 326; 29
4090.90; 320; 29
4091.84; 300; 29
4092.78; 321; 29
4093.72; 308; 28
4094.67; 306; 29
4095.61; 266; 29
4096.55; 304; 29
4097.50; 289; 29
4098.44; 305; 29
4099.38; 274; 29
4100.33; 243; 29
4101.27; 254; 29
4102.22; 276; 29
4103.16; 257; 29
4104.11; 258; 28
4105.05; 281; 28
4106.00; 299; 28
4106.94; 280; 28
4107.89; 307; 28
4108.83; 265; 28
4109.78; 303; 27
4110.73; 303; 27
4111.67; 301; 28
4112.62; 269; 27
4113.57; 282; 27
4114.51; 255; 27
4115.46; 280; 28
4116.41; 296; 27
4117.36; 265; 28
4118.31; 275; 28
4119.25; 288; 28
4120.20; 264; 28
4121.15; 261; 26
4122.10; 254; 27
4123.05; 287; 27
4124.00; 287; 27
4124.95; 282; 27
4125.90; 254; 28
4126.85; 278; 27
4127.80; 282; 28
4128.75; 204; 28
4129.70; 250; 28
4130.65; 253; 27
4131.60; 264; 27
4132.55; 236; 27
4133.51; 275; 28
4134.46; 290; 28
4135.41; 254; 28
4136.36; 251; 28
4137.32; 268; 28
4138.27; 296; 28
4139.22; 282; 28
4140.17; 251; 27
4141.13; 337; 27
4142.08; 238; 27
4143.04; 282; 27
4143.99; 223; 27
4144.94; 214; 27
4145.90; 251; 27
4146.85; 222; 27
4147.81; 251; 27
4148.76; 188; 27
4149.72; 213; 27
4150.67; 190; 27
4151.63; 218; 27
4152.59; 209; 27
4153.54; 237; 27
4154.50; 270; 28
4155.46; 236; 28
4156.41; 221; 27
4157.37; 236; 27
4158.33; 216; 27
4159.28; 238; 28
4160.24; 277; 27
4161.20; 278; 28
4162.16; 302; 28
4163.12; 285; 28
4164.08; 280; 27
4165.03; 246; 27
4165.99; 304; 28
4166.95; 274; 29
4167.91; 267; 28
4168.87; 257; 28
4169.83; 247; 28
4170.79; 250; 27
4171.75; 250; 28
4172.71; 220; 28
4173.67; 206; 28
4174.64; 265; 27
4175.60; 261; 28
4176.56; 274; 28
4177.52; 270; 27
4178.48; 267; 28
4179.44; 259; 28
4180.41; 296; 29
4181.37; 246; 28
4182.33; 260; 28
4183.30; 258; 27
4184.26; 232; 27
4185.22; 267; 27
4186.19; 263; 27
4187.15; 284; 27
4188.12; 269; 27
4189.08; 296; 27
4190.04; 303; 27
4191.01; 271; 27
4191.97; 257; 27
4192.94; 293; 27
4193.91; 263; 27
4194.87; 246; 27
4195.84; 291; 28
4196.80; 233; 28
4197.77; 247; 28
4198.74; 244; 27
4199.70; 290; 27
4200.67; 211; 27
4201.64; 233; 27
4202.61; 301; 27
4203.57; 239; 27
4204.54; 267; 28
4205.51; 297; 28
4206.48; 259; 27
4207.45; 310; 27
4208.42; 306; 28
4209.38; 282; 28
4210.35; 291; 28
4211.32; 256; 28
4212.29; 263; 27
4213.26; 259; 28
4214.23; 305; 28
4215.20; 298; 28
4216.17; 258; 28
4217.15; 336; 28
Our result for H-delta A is -4.8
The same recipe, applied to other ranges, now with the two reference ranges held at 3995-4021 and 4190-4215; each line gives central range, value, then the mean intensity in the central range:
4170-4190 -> 0.8 A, 260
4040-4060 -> 0.8 A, 272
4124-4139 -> 0.7 A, 264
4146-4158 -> 2.2 A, 225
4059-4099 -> 0.3 A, 278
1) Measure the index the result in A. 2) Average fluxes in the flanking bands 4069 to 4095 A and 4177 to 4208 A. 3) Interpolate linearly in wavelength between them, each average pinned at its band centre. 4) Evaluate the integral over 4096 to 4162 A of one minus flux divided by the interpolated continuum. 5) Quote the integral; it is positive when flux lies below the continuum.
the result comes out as 3.88 A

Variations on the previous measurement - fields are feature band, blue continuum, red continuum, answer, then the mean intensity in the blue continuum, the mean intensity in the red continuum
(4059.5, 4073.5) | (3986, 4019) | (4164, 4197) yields 1.0 A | 279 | 264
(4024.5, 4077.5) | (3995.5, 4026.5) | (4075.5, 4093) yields 3.9 A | 289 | 292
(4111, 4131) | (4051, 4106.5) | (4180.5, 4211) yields 0.1 A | 273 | 268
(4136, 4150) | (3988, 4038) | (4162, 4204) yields 0.8 A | 281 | 263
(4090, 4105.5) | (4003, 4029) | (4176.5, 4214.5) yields -0.2 A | 294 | 269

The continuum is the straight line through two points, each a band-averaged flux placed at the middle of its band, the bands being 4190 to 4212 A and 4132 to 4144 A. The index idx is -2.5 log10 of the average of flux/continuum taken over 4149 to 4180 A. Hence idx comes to 0.078 mag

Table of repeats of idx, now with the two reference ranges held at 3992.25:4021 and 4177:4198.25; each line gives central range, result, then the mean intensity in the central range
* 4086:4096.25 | -0.11 mag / 304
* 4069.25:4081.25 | 0.03 mag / 269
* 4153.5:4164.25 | 0.05 mag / 256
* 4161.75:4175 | 0.03 mag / 261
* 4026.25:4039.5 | 0.01 mag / 277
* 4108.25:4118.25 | -0.03 mag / 282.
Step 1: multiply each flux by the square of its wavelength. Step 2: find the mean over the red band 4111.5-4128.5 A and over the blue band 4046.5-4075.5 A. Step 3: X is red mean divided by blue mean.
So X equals 1.1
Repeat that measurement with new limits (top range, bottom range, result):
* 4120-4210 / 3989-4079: 1.01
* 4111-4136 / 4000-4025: 0.98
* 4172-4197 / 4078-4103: 0.95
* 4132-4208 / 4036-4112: 0.98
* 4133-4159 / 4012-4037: 0.91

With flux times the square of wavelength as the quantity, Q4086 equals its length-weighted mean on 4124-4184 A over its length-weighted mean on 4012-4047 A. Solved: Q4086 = 1.0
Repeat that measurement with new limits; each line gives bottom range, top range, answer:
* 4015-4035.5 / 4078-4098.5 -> 1.07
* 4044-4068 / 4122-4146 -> 1.06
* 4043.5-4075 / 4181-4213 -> 1.10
